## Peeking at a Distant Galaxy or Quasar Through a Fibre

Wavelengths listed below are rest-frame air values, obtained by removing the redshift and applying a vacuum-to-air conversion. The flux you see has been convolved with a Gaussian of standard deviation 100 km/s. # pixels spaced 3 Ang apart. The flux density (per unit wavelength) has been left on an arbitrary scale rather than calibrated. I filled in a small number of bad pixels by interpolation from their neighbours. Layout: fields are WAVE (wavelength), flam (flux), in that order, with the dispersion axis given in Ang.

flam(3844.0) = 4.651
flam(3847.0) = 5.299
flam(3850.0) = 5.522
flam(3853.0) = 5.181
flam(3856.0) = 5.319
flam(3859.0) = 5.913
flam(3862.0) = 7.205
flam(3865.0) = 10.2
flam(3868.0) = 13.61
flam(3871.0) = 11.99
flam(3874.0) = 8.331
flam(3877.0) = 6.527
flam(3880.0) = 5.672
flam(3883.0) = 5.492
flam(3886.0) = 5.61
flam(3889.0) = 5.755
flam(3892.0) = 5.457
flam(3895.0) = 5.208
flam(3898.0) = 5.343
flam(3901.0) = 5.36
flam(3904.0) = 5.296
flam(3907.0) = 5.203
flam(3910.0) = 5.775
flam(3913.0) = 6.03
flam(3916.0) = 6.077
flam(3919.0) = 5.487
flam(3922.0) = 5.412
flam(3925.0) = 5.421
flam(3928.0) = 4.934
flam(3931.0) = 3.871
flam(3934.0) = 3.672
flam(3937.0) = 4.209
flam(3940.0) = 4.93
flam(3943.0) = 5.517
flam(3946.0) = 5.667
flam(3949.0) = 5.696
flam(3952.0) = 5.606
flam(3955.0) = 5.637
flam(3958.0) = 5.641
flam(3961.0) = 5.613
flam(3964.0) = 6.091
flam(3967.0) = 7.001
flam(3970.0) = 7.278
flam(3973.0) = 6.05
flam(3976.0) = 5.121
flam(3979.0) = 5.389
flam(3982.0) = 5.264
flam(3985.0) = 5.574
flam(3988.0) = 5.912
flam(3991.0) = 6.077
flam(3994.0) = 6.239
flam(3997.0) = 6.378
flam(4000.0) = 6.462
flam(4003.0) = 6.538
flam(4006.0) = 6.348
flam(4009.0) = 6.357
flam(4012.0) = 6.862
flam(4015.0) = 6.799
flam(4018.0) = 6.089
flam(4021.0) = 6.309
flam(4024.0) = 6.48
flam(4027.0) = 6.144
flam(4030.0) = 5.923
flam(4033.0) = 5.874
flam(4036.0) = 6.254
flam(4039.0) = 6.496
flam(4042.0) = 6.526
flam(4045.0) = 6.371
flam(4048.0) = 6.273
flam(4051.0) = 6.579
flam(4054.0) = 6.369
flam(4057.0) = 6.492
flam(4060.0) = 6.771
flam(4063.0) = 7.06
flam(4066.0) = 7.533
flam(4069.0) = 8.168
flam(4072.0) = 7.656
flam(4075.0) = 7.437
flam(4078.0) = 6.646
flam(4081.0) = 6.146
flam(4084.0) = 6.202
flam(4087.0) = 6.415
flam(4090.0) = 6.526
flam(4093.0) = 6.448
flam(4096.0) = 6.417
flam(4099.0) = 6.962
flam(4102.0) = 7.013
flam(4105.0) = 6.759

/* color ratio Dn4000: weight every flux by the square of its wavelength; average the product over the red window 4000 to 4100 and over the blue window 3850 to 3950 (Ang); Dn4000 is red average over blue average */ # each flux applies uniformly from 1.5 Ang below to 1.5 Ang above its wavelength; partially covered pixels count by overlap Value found 1.17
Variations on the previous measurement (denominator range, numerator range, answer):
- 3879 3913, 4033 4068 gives 1.30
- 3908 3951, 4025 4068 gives 1.33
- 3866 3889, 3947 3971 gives 0.78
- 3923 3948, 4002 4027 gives 1.40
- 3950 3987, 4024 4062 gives 1.13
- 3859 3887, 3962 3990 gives 0.77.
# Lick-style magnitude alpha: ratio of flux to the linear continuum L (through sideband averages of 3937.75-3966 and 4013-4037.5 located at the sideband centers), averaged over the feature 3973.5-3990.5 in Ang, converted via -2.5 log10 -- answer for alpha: 0.06 mag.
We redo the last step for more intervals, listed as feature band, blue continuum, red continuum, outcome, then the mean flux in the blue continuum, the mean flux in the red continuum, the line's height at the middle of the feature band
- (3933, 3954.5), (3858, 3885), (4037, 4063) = 0.43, 8.32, 6.51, 7.59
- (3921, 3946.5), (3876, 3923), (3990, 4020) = 0.22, 5.6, 6.42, 5.86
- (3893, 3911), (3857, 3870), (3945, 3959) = 0.39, 9.19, 5.65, 7.65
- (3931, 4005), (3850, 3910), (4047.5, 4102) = 0.18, 6.72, 6.8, 6.75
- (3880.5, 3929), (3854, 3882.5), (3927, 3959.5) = 0.20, 8.15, 5.04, 6.64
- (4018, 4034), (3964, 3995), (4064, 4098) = 0.04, 5.99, 6.88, 6.4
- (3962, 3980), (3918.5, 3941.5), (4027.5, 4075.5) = -0.15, 4.71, 6.71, 5.38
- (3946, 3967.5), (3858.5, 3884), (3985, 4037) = 0.22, 8.48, 6.28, 7.13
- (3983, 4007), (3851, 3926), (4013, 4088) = 0.07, 6.52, 6.6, 6.57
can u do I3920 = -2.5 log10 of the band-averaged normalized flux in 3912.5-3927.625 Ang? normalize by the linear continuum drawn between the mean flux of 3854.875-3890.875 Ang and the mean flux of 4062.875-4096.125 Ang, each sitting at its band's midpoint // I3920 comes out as 0.31 mag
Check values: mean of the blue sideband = 7.64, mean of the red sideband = 6.9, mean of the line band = 5.61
